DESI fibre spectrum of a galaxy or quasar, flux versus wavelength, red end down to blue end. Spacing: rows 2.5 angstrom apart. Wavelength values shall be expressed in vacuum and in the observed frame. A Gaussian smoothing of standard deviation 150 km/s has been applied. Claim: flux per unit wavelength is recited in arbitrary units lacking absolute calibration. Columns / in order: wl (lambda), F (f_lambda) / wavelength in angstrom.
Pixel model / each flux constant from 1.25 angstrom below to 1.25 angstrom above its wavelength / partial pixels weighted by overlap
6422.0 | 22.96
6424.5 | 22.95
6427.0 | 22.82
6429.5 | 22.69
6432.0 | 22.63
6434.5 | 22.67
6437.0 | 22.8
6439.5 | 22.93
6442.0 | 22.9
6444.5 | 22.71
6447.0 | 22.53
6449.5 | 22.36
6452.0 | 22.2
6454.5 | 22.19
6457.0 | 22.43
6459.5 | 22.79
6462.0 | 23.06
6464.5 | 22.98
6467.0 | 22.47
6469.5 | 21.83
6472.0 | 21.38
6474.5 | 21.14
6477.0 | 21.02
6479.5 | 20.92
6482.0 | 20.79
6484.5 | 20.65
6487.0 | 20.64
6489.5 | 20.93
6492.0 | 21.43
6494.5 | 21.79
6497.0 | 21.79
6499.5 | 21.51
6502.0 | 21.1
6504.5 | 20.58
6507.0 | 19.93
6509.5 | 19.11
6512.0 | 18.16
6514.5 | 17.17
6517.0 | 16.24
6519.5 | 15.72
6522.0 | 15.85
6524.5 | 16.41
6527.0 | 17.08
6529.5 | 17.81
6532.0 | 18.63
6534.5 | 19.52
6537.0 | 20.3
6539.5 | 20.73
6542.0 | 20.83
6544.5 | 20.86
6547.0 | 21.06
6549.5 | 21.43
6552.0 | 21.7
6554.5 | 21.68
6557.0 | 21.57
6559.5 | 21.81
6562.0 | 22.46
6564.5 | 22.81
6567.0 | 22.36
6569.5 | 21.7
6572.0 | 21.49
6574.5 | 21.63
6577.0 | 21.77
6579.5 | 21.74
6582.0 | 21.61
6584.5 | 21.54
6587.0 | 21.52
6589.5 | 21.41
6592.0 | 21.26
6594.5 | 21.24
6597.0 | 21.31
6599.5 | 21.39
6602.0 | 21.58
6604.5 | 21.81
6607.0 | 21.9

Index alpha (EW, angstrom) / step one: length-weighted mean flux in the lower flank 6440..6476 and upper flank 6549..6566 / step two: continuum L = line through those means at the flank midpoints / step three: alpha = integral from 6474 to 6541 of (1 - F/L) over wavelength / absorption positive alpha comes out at 8.03 angstrom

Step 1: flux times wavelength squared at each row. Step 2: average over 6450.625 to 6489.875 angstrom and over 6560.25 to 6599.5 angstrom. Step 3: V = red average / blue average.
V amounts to 1.0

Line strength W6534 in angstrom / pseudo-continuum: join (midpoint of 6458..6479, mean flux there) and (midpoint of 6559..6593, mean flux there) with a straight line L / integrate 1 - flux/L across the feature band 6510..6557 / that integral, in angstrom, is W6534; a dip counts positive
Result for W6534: 6.15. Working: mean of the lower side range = 22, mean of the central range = 19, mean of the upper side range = 21.8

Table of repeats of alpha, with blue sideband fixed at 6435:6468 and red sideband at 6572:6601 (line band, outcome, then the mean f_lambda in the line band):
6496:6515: 1.9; 20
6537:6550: 0.6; 20.9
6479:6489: 0.7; 20.8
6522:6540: 3.0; 18.4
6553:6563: -0.1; 21.9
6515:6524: 2.4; 16.1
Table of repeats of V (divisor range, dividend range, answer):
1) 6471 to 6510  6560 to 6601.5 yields 1.06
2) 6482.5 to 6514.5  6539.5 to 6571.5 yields 1.07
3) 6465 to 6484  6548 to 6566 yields 1.05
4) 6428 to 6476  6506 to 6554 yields 0.86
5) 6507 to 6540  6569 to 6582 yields 1.23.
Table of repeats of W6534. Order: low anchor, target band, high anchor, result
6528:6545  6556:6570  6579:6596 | -1.0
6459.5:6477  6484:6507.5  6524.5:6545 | -0.2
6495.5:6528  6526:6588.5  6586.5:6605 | -2.9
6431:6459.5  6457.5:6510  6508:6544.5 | -2.2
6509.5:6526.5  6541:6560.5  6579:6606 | -2.6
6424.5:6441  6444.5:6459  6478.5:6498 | -0.1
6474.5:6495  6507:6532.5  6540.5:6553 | 4.6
